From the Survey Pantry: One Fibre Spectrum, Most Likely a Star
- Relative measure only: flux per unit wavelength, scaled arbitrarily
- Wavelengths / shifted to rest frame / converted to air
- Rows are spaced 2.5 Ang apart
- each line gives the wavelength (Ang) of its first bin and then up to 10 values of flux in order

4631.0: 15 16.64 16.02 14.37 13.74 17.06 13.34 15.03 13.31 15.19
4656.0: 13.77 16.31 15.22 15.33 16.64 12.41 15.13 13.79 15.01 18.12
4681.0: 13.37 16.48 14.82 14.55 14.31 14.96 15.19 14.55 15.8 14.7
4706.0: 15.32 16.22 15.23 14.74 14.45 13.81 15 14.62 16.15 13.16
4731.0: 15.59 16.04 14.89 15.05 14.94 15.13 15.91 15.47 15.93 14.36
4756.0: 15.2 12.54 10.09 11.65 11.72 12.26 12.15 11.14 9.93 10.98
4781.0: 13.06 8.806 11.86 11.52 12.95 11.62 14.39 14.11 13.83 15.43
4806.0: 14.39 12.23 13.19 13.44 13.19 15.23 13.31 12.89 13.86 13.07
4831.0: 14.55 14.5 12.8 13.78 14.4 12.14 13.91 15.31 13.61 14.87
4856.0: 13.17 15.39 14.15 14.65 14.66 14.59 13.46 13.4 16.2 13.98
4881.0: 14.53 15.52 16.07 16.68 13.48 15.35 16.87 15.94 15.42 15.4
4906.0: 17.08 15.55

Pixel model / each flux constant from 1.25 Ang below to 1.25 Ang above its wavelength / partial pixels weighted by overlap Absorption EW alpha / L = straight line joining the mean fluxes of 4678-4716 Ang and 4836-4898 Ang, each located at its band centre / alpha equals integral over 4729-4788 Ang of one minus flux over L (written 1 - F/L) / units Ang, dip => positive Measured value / 6.8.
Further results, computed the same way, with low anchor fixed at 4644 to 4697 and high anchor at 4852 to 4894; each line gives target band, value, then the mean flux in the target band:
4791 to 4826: 2.7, 13.6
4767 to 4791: 5.5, 11.4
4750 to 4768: 2.2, 13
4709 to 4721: 0.1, 14.7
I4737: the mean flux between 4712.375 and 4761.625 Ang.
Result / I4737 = 14.7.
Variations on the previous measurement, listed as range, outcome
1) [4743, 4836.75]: 13.1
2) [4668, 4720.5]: 14.9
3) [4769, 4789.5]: 11.2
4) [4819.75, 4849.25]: 13.7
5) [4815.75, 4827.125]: 13.7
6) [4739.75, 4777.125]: 13.2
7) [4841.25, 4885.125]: 14.3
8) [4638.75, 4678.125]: 14.8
